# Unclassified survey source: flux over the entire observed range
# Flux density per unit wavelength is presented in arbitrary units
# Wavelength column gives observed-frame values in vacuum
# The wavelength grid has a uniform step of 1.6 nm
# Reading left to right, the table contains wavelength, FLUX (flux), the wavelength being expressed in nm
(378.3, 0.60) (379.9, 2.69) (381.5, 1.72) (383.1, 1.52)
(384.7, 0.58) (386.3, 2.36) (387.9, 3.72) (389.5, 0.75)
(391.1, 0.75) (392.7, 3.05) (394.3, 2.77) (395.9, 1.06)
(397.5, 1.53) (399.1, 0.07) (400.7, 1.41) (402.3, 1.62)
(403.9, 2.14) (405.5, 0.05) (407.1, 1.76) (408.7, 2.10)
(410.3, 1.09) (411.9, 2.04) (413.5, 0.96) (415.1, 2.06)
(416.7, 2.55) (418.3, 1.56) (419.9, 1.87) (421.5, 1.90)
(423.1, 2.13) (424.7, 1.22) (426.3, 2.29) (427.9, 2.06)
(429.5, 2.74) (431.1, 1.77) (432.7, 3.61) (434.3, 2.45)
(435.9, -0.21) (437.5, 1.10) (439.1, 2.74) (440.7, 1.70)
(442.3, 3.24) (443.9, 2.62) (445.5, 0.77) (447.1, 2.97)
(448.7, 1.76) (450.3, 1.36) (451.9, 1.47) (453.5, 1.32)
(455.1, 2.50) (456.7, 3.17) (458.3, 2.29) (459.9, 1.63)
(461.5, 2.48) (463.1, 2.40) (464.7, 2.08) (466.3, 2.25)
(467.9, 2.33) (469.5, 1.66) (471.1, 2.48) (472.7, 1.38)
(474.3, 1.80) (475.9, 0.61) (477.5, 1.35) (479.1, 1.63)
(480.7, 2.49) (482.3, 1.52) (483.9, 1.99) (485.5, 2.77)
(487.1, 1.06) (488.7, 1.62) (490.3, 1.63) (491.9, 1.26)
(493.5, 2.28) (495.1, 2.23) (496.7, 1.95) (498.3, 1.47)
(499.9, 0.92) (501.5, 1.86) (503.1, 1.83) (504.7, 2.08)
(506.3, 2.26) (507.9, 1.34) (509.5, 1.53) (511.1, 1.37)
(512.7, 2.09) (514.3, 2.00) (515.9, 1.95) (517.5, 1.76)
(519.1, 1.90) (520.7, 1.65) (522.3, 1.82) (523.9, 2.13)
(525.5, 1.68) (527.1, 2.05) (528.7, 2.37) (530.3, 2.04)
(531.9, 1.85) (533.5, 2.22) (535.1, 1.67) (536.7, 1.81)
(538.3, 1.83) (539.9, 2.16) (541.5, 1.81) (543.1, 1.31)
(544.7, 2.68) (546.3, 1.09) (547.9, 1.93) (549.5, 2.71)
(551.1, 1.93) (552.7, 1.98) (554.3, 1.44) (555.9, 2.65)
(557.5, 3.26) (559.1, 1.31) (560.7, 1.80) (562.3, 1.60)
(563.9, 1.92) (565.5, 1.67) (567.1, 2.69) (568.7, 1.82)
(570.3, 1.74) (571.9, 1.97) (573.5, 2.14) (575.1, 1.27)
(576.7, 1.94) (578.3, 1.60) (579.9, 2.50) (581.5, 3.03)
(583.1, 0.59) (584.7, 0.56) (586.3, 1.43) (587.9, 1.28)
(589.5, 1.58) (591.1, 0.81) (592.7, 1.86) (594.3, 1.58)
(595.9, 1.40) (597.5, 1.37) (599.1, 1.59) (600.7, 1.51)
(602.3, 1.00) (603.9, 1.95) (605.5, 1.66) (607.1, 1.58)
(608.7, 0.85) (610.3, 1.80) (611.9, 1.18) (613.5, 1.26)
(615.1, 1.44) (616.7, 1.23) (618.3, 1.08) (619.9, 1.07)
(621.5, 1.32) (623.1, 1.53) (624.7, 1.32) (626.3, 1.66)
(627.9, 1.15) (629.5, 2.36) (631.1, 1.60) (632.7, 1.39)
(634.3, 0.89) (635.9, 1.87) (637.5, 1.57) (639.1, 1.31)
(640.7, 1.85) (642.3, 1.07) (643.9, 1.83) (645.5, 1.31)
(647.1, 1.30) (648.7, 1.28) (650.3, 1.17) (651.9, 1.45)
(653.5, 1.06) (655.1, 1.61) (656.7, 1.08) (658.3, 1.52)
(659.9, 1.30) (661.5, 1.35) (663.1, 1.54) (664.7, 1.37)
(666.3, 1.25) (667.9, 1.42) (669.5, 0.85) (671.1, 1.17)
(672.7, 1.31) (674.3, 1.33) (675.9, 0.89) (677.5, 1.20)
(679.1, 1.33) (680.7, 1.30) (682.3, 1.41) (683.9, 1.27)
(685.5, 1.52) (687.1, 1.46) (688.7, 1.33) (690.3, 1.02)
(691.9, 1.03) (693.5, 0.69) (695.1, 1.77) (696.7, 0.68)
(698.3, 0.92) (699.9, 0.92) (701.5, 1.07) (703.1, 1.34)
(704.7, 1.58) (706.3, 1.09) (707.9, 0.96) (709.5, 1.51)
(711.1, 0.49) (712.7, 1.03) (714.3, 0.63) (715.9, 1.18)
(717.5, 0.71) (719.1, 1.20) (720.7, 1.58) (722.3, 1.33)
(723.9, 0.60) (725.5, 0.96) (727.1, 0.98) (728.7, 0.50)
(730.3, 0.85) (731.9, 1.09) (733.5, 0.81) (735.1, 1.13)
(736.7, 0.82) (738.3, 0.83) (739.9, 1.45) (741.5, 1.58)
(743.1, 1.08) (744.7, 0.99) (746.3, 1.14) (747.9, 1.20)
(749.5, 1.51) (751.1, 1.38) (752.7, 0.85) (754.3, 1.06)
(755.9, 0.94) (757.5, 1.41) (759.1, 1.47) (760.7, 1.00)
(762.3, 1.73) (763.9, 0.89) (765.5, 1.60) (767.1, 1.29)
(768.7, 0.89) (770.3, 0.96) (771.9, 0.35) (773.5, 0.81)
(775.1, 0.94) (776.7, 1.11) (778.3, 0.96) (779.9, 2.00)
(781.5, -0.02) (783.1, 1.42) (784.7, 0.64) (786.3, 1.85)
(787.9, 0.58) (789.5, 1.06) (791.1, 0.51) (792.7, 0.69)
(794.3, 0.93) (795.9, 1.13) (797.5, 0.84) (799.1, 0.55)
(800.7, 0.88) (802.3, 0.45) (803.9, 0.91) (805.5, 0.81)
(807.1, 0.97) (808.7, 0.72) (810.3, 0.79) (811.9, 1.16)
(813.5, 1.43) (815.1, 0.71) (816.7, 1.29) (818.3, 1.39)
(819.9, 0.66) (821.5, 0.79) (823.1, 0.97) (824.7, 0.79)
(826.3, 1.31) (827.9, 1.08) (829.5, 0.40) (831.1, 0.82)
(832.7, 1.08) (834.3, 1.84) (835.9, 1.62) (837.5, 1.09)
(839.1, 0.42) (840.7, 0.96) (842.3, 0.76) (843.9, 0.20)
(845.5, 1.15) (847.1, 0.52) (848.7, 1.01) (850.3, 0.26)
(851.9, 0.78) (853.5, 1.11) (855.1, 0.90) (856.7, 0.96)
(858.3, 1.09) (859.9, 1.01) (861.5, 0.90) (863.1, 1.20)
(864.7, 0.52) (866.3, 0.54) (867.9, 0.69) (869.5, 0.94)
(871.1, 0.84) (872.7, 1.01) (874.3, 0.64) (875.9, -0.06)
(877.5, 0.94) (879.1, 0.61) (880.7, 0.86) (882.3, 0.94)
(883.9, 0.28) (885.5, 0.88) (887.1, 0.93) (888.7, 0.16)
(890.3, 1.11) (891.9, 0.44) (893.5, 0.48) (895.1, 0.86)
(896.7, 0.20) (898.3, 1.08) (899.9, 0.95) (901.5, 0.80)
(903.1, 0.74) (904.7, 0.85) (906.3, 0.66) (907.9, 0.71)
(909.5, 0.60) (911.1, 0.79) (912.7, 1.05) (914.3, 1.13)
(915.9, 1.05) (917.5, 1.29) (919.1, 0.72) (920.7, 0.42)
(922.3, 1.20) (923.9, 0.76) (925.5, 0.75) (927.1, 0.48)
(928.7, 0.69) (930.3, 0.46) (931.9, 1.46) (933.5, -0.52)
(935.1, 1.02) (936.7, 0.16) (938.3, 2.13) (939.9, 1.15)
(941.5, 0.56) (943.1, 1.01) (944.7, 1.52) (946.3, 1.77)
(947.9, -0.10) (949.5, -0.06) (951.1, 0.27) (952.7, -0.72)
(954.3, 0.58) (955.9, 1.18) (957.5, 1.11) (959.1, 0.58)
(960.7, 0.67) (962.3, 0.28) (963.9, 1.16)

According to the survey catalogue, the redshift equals 0.10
